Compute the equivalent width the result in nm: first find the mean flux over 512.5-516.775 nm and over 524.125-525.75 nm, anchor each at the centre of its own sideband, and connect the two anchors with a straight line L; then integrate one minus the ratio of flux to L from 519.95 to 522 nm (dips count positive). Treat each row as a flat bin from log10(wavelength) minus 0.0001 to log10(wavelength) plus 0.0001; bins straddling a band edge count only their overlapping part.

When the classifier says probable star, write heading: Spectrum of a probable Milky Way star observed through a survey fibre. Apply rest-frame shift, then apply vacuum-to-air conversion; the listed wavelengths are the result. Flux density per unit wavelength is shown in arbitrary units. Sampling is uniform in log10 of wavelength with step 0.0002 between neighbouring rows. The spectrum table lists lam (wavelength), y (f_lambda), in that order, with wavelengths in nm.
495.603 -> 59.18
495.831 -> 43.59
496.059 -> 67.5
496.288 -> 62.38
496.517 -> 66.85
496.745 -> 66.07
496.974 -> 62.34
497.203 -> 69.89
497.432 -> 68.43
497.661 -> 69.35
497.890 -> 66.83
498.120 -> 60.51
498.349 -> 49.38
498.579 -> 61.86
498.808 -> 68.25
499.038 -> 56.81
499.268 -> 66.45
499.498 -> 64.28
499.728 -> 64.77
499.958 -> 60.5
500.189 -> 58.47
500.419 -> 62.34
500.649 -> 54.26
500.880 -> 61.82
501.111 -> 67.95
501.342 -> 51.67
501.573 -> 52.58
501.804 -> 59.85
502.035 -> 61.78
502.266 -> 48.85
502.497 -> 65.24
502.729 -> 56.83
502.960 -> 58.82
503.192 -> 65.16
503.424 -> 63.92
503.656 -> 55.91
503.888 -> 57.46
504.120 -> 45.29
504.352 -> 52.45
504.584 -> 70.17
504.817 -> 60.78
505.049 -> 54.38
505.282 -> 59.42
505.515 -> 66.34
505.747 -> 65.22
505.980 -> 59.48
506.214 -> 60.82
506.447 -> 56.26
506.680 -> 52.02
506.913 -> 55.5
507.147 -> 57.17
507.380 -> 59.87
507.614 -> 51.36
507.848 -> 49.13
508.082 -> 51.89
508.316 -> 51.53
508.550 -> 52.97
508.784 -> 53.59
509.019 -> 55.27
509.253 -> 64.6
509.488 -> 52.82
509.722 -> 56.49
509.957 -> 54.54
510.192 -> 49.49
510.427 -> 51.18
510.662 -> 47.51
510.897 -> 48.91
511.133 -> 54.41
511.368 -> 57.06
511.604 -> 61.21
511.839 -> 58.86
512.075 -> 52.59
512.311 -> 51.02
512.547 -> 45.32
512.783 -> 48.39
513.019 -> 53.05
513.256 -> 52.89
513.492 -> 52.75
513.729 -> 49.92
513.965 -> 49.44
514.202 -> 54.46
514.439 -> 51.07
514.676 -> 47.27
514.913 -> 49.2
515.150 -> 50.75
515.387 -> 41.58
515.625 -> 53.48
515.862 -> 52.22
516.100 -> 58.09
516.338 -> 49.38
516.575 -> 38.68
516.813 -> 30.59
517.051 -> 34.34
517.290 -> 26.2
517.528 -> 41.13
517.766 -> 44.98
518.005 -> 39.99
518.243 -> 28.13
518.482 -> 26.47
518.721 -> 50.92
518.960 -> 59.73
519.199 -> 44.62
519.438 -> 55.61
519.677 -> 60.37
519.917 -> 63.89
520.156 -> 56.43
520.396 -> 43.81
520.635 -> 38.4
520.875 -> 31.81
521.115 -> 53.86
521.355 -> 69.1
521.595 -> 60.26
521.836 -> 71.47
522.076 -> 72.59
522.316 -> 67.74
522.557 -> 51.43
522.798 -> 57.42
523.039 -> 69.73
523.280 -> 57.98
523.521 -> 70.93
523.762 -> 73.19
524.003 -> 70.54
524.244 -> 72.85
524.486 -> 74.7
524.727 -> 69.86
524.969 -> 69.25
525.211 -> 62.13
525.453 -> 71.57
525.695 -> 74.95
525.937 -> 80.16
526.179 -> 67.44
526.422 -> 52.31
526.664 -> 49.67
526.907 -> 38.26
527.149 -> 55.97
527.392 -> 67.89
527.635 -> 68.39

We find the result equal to 0.28 nm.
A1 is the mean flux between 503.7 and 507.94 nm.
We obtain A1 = 57.4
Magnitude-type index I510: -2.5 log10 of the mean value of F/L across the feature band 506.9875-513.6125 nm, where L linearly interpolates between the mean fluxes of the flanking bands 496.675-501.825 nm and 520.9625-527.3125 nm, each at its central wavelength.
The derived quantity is 0.18 mag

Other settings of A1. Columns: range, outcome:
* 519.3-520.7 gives 53.6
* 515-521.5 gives 46.2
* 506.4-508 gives 54.3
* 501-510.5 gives 57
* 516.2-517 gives 39.6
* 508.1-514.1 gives 53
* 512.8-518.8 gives 45.1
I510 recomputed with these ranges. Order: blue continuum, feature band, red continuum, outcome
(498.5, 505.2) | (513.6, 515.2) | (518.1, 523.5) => 0.12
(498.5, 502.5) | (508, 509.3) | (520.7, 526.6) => 0.14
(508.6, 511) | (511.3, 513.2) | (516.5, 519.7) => -0.07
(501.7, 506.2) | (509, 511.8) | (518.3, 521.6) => 0.02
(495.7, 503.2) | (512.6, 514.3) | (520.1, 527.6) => 0.20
